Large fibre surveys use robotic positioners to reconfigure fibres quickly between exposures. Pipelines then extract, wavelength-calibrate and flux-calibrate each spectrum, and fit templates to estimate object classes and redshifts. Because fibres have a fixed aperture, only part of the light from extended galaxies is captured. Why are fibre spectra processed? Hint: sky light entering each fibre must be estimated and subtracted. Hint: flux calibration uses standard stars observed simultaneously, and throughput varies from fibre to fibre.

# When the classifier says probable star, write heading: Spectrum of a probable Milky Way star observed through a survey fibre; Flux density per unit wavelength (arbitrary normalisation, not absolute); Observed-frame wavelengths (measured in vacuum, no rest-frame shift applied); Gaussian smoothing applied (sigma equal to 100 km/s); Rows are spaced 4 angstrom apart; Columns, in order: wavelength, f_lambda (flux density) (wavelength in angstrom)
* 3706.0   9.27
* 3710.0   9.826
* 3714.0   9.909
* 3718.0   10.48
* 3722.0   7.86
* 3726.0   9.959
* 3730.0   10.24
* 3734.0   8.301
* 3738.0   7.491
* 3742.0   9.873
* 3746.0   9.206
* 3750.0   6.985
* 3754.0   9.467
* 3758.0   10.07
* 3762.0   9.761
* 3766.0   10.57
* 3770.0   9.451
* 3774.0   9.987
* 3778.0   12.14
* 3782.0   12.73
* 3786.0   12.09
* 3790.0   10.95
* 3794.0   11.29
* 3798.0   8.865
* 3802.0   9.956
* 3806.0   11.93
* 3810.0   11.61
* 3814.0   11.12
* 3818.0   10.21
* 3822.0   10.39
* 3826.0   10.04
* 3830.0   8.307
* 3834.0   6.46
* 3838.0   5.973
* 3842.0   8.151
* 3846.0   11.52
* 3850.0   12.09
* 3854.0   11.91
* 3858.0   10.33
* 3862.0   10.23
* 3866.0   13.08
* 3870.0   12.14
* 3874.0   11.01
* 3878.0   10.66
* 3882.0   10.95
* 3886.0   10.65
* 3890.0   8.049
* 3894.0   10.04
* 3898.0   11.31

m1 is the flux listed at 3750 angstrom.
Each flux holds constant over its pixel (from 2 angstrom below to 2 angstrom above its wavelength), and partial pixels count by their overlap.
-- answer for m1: 6.985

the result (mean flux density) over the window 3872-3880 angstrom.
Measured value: 10.8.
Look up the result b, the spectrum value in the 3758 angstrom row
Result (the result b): 10.07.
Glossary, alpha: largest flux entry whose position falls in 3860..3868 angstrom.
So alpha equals 13.08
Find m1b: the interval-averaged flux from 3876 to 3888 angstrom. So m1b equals 10.8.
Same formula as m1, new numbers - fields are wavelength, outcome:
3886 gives 10.65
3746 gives 9.206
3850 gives 12.09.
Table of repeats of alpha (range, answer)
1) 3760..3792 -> 12.73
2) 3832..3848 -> 11.52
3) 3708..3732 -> 10.48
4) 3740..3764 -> 10.07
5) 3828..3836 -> 8.307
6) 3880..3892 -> 10.95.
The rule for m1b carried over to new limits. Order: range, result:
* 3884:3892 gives 9.35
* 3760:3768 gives 10.2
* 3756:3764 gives 9.92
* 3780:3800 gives 11.2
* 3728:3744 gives 8.98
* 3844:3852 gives 11.8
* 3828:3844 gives 7.22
